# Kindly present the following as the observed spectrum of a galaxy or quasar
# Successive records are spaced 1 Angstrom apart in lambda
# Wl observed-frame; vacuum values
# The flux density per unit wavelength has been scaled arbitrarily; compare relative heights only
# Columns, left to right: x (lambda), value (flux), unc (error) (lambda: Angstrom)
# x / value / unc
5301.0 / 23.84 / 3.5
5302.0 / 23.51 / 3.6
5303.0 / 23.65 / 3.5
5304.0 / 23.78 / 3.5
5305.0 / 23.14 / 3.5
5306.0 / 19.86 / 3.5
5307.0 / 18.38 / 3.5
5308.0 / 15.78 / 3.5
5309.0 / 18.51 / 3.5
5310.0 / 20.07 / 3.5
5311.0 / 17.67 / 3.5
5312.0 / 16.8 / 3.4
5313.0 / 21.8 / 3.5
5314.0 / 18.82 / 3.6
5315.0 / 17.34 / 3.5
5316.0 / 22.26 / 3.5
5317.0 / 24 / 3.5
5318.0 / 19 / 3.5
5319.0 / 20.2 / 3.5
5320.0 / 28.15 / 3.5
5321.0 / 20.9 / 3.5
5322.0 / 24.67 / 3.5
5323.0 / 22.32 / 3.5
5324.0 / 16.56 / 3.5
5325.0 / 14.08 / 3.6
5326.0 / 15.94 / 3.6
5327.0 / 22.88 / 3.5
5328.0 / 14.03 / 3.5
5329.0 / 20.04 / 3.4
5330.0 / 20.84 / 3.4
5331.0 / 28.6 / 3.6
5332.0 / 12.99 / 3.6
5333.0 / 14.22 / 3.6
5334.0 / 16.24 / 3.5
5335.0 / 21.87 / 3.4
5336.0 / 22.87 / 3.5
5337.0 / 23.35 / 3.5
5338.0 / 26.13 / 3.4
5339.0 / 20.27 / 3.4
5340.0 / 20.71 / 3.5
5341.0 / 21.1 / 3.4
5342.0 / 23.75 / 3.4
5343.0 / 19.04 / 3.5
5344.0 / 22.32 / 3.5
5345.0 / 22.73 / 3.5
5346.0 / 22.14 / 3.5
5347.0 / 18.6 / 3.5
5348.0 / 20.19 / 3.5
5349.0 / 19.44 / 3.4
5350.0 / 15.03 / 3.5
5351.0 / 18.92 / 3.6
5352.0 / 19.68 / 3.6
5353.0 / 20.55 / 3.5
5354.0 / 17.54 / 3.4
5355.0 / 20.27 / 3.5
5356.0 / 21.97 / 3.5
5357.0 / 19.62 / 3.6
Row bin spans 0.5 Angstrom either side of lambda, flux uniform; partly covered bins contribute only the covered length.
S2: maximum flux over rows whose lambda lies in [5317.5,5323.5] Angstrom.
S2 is 28.15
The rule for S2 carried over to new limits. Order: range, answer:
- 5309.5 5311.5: 20.07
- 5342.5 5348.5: 22.73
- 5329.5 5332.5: 28.6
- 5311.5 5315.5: 21.8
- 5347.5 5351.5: 20.19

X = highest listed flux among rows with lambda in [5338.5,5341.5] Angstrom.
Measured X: 21.1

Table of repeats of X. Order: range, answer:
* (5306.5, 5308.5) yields 18.38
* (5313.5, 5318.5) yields 24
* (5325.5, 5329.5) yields 22.88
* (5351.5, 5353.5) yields 20.55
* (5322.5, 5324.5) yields 22.32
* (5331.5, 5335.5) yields 21.87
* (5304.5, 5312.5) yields 23.14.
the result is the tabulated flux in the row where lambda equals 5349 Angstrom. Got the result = 19.44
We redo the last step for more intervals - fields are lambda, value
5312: 16.8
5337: 23.35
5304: 23.78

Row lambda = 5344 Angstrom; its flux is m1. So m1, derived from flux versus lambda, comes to 22.32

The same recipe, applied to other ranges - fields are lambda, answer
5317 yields 24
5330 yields 20.84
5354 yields 17.54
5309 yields 18.51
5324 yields 16.56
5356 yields 21.97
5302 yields 23.51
